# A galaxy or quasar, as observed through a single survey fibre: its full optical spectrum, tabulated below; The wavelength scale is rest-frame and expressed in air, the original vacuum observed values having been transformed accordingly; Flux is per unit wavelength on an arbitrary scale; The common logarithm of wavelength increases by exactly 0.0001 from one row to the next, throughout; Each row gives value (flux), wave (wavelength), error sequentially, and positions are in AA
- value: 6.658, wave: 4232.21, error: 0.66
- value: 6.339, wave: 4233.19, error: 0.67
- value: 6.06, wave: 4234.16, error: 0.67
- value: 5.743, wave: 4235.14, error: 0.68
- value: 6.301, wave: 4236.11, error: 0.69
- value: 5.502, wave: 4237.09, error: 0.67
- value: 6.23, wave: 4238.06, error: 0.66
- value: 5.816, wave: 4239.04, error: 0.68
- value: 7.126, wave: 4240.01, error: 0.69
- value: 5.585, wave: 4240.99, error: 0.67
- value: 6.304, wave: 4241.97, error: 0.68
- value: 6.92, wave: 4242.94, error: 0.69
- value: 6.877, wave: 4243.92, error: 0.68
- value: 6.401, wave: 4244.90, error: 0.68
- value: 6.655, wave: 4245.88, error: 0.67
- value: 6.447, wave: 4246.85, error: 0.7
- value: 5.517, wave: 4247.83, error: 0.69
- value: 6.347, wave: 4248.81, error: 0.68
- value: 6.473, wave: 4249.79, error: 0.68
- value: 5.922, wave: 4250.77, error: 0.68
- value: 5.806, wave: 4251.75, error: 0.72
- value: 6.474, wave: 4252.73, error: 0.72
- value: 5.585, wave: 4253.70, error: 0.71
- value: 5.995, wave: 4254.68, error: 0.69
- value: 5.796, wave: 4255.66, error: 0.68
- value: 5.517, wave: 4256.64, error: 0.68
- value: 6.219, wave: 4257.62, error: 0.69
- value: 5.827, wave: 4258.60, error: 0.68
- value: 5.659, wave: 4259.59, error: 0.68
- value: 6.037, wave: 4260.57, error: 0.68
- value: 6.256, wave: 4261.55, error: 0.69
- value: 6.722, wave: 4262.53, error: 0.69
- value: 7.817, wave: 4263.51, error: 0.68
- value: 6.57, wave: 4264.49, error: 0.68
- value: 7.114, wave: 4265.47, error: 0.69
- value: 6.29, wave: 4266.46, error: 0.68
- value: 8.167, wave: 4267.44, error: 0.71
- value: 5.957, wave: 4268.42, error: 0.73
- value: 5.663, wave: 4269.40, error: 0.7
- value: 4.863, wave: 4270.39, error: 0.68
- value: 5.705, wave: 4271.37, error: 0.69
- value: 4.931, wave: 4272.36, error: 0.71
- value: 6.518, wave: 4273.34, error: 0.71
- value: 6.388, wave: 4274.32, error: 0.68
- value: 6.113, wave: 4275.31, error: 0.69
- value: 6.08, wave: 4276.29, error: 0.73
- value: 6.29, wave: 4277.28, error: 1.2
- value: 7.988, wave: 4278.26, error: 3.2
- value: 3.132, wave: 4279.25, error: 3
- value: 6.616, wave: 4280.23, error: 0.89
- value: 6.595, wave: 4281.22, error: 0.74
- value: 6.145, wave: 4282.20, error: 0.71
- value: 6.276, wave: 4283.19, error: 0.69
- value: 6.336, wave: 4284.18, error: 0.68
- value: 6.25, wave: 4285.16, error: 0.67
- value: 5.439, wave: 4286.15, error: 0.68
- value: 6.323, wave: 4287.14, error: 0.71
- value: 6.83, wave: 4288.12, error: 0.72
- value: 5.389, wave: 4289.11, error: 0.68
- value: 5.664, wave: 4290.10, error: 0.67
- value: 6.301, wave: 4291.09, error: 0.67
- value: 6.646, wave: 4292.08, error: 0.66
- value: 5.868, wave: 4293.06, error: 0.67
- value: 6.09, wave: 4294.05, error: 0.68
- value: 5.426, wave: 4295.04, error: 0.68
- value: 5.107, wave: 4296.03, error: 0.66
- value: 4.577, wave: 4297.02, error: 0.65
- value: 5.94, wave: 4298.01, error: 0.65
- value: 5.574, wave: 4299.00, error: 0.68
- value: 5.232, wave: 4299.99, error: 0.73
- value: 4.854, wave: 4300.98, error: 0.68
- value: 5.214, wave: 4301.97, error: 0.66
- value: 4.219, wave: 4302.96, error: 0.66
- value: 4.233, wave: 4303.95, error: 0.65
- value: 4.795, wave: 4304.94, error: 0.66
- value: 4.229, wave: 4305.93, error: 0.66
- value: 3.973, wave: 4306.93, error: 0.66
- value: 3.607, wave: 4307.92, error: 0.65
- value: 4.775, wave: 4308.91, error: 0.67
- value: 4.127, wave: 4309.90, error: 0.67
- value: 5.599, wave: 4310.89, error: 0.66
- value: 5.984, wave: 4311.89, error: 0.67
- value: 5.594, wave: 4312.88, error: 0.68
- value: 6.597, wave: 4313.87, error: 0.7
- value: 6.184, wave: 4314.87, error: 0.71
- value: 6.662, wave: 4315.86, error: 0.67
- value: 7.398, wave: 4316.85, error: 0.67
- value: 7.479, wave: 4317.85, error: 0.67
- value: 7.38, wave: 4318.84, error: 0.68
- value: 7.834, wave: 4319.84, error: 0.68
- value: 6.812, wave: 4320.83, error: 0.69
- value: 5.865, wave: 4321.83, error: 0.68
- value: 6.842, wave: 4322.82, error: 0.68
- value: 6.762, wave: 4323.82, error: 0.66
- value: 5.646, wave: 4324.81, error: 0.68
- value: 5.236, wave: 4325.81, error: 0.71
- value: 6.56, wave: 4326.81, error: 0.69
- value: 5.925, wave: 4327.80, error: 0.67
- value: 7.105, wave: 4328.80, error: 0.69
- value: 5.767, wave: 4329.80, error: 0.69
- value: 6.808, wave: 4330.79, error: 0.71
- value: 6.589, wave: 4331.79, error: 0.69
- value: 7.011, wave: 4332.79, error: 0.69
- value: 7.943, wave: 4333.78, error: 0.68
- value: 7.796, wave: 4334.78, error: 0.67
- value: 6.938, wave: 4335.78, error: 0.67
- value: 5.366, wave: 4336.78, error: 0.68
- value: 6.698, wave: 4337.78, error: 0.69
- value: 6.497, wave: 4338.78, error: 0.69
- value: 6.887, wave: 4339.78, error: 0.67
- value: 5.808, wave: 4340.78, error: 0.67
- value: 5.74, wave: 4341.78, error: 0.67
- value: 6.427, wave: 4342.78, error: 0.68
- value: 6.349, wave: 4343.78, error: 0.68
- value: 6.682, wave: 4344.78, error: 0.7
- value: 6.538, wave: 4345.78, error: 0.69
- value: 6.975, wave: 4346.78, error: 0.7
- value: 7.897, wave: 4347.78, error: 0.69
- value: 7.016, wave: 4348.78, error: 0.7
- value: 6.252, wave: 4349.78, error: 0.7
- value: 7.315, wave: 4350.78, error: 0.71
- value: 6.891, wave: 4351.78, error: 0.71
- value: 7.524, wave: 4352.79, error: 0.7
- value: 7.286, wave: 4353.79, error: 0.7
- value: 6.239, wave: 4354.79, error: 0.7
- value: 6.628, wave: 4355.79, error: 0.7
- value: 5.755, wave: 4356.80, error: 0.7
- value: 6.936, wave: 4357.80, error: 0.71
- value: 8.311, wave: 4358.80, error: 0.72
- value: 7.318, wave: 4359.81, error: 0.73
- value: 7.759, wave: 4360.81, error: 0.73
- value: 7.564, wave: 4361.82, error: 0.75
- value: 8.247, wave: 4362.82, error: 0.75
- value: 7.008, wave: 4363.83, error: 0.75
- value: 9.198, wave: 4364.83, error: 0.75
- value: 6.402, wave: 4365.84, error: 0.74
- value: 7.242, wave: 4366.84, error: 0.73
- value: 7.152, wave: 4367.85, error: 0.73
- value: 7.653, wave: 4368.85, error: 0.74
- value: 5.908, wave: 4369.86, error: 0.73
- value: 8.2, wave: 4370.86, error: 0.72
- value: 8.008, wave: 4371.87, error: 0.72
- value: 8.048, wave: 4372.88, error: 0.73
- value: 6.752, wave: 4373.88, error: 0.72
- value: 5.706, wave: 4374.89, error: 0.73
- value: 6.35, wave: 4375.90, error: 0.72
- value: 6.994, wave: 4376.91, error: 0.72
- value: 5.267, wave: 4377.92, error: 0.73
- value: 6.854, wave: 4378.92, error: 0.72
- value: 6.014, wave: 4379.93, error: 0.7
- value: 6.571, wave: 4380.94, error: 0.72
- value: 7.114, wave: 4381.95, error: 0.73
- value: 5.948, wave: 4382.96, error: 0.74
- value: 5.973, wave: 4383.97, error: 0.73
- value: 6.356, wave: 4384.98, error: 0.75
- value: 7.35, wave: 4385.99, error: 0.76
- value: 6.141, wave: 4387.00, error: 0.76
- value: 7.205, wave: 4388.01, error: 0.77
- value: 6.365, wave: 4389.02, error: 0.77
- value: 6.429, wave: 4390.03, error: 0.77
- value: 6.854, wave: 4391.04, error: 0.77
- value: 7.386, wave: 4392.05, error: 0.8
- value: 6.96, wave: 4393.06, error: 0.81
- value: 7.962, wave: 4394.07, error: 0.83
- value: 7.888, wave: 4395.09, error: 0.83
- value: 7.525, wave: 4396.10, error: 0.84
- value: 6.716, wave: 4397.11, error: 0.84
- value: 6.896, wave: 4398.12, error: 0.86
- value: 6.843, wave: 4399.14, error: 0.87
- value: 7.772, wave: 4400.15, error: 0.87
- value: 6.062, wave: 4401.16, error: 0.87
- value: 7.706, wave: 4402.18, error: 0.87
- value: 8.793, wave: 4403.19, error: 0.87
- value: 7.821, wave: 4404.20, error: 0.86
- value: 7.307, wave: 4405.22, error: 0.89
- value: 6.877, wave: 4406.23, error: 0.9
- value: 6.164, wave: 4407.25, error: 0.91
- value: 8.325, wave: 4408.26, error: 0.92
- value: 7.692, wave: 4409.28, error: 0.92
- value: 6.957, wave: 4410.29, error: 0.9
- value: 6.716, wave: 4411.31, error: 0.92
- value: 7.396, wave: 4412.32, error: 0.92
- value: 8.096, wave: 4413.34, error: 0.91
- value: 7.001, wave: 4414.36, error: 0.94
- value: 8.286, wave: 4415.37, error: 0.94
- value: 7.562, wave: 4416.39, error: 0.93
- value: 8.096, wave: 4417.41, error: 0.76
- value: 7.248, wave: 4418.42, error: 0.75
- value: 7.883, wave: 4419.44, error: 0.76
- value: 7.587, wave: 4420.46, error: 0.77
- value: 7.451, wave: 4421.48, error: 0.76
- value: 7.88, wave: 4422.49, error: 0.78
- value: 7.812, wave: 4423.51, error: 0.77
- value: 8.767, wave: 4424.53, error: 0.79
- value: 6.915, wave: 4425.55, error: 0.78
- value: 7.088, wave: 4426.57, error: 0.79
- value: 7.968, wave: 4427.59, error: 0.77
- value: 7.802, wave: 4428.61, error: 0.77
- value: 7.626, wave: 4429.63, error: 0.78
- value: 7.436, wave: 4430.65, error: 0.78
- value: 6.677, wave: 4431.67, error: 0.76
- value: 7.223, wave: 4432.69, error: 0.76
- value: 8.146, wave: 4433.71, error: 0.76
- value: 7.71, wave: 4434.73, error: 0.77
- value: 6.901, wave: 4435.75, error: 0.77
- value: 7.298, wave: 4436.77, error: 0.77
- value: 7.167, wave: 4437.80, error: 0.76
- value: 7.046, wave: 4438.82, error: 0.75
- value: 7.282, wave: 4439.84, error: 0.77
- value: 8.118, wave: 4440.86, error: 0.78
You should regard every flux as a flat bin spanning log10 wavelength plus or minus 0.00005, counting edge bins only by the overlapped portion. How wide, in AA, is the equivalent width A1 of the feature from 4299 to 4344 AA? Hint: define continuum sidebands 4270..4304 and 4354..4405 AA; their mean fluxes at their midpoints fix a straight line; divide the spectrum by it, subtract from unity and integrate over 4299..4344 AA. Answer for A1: 1.7 AA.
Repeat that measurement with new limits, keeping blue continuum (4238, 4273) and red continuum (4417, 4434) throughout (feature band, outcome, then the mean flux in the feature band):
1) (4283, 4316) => 5.64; 5.45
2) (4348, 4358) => 0.29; 6.81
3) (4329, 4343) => 0.55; 6.6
